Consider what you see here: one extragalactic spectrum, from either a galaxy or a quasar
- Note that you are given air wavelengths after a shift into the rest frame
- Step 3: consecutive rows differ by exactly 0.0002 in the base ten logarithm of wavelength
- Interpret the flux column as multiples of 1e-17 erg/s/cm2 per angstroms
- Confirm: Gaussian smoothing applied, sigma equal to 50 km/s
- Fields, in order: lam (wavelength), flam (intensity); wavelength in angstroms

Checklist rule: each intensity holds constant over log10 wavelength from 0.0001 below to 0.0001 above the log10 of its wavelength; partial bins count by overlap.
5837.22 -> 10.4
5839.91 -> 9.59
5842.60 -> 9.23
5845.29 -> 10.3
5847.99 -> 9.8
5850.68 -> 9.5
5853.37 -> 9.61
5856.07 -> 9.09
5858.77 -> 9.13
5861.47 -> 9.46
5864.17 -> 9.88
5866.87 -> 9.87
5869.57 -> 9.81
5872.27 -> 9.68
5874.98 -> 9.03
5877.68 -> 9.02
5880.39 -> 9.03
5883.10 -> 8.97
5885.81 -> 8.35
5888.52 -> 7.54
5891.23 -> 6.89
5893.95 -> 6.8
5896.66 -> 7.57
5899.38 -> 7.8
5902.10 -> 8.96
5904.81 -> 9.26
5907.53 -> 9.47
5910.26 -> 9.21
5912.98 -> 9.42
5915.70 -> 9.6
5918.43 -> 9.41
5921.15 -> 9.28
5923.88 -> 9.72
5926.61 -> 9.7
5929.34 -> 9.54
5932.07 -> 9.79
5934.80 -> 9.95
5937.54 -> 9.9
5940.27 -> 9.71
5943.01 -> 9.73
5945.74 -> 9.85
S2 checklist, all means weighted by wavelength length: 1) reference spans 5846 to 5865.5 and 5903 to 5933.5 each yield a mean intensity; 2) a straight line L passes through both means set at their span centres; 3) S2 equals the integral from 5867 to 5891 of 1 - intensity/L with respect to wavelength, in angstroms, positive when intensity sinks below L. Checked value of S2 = 1.6 angstroms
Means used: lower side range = 9.52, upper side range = 9.49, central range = 8.88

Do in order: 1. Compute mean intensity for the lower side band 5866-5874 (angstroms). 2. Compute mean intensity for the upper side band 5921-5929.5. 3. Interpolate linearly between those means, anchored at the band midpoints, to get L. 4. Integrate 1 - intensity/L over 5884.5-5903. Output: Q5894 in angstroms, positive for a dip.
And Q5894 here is 3.85 angstroms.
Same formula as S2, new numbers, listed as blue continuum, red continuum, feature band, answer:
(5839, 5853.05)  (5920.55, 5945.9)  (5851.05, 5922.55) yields 5.6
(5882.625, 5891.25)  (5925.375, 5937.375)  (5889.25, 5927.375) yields 0.5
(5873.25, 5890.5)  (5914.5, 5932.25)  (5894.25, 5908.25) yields 1.0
